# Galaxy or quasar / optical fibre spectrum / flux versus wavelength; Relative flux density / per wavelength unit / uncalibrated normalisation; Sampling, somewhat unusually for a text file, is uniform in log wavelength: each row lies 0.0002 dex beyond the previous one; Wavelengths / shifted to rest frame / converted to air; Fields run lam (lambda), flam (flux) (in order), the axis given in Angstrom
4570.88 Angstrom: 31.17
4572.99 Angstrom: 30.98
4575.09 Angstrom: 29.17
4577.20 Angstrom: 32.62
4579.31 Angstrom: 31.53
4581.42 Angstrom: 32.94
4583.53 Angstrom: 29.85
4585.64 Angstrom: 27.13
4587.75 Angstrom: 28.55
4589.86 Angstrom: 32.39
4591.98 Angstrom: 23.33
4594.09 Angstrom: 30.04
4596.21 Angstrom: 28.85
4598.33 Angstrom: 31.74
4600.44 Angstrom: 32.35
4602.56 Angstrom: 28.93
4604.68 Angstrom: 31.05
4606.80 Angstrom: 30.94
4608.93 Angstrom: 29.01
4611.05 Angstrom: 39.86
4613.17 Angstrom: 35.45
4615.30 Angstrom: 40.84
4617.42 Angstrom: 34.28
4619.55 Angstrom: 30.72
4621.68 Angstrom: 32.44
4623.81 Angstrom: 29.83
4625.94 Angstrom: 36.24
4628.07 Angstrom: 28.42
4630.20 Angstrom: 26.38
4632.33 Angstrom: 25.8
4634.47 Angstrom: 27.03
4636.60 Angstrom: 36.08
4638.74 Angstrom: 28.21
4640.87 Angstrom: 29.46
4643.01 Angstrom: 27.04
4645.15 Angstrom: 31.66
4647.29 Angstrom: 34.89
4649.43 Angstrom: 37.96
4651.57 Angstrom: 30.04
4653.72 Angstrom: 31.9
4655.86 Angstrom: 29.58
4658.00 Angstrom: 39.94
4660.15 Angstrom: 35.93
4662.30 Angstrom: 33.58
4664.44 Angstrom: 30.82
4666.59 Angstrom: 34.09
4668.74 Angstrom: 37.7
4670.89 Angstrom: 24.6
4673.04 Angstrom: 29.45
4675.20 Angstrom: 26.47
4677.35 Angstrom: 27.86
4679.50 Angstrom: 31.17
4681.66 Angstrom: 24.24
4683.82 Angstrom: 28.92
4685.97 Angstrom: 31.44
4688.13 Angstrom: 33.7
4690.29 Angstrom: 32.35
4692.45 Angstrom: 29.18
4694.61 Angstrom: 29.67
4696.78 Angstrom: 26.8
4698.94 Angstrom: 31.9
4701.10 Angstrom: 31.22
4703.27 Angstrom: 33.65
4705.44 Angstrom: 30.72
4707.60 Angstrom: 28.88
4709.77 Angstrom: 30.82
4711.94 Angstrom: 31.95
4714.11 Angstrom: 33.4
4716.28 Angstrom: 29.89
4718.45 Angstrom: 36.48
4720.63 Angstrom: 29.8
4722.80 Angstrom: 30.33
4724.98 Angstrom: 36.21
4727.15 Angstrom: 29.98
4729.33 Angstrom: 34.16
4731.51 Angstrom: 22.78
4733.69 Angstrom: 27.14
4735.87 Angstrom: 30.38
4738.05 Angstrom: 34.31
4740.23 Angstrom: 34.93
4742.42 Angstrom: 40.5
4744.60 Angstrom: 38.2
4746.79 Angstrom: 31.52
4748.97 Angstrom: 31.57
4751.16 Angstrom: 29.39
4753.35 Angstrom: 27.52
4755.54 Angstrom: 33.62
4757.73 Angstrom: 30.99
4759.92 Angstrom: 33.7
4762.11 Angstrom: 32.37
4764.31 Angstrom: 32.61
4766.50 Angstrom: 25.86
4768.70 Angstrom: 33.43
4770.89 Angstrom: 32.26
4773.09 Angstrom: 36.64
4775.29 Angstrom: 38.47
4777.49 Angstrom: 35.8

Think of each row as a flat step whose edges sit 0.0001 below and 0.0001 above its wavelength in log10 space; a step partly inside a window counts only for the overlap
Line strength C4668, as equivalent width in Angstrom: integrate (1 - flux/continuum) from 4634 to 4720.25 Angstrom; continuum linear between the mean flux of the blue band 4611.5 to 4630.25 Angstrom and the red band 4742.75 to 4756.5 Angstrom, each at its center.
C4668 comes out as 4.3 Angstrom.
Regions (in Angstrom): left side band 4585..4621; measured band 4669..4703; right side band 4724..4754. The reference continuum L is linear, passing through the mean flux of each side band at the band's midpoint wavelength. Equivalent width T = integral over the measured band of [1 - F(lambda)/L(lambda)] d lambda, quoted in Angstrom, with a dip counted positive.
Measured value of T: 2.47 Angstrom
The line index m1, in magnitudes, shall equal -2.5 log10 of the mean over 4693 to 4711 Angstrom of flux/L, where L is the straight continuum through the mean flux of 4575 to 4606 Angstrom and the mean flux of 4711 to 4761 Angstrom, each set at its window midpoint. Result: 0.042 mag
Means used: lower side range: 30.1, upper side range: 32.1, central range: 30.4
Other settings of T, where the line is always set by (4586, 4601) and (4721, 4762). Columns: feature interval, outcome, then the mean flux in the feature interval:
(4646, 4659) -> -1.5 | 34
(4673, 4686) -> 1.2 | 28.2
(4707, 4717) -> 0.1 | 31.1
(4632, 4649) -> -0.1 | 30.5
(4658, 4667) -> -1.1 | 34.3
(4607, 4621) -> -2.3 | 34.7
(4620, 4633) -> 0.0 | 30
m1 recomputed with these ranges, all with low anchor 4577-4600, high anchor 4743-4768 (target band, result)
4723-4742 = 0.000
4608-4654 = -0.057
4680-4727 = 0.007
